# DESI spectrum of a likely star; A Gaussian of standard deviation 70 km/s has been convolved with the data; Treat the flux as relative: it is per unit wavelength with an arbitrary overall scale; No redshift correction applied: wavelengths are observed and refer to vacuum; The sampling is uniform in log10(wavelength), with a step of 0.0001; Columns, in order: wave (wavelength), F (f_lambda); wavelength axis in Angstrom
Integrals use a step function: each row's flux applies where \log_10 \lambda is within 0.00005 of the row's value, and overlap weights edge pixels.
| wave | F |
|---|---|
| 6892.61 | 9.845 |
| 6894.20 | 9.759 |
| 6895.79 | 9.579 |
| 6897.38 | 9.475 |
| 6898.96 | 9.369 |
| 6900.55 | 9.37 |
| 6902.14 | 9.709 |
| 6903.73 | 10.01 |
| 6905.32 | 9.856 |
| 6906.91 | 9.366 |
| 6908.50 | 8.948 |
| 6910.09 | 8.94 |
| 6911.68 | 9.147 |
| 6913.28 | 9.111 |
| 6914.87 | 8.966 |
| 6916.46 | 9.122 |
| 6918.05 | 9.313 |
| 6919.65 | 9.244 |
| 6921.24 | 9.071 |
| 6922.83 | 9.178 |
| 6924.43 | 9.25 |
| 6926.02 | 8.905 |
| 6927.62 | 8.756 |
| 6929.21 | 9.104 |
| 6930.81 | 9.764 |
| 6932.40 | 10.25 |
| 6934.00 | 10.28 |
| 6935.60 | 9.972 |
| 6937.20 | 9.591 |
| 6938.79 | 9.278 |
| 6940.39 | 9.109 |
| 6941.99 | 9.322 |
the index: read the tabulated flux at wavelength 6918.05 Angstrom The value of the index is 9.313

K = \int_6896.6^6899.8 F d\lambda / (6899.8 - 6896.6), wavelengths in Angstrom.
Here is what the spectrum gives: 9.44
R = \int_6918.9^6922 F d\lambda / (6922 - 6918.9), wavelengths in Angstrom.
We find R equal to 9.17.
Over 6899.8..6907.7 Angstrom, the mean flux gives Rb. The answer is 9.66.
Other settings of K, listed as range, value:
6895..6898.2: 9.54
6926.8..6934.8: 9.63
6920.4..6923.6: 9.15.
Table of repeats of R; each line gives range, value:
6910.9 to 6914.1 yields 9.11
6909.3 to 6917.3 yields 9.06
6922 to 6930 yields 9.04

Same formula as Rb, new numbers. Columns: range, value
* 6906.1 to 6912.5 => 9.09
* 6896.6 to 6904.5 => 9.59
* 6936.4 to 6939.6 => 9.45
